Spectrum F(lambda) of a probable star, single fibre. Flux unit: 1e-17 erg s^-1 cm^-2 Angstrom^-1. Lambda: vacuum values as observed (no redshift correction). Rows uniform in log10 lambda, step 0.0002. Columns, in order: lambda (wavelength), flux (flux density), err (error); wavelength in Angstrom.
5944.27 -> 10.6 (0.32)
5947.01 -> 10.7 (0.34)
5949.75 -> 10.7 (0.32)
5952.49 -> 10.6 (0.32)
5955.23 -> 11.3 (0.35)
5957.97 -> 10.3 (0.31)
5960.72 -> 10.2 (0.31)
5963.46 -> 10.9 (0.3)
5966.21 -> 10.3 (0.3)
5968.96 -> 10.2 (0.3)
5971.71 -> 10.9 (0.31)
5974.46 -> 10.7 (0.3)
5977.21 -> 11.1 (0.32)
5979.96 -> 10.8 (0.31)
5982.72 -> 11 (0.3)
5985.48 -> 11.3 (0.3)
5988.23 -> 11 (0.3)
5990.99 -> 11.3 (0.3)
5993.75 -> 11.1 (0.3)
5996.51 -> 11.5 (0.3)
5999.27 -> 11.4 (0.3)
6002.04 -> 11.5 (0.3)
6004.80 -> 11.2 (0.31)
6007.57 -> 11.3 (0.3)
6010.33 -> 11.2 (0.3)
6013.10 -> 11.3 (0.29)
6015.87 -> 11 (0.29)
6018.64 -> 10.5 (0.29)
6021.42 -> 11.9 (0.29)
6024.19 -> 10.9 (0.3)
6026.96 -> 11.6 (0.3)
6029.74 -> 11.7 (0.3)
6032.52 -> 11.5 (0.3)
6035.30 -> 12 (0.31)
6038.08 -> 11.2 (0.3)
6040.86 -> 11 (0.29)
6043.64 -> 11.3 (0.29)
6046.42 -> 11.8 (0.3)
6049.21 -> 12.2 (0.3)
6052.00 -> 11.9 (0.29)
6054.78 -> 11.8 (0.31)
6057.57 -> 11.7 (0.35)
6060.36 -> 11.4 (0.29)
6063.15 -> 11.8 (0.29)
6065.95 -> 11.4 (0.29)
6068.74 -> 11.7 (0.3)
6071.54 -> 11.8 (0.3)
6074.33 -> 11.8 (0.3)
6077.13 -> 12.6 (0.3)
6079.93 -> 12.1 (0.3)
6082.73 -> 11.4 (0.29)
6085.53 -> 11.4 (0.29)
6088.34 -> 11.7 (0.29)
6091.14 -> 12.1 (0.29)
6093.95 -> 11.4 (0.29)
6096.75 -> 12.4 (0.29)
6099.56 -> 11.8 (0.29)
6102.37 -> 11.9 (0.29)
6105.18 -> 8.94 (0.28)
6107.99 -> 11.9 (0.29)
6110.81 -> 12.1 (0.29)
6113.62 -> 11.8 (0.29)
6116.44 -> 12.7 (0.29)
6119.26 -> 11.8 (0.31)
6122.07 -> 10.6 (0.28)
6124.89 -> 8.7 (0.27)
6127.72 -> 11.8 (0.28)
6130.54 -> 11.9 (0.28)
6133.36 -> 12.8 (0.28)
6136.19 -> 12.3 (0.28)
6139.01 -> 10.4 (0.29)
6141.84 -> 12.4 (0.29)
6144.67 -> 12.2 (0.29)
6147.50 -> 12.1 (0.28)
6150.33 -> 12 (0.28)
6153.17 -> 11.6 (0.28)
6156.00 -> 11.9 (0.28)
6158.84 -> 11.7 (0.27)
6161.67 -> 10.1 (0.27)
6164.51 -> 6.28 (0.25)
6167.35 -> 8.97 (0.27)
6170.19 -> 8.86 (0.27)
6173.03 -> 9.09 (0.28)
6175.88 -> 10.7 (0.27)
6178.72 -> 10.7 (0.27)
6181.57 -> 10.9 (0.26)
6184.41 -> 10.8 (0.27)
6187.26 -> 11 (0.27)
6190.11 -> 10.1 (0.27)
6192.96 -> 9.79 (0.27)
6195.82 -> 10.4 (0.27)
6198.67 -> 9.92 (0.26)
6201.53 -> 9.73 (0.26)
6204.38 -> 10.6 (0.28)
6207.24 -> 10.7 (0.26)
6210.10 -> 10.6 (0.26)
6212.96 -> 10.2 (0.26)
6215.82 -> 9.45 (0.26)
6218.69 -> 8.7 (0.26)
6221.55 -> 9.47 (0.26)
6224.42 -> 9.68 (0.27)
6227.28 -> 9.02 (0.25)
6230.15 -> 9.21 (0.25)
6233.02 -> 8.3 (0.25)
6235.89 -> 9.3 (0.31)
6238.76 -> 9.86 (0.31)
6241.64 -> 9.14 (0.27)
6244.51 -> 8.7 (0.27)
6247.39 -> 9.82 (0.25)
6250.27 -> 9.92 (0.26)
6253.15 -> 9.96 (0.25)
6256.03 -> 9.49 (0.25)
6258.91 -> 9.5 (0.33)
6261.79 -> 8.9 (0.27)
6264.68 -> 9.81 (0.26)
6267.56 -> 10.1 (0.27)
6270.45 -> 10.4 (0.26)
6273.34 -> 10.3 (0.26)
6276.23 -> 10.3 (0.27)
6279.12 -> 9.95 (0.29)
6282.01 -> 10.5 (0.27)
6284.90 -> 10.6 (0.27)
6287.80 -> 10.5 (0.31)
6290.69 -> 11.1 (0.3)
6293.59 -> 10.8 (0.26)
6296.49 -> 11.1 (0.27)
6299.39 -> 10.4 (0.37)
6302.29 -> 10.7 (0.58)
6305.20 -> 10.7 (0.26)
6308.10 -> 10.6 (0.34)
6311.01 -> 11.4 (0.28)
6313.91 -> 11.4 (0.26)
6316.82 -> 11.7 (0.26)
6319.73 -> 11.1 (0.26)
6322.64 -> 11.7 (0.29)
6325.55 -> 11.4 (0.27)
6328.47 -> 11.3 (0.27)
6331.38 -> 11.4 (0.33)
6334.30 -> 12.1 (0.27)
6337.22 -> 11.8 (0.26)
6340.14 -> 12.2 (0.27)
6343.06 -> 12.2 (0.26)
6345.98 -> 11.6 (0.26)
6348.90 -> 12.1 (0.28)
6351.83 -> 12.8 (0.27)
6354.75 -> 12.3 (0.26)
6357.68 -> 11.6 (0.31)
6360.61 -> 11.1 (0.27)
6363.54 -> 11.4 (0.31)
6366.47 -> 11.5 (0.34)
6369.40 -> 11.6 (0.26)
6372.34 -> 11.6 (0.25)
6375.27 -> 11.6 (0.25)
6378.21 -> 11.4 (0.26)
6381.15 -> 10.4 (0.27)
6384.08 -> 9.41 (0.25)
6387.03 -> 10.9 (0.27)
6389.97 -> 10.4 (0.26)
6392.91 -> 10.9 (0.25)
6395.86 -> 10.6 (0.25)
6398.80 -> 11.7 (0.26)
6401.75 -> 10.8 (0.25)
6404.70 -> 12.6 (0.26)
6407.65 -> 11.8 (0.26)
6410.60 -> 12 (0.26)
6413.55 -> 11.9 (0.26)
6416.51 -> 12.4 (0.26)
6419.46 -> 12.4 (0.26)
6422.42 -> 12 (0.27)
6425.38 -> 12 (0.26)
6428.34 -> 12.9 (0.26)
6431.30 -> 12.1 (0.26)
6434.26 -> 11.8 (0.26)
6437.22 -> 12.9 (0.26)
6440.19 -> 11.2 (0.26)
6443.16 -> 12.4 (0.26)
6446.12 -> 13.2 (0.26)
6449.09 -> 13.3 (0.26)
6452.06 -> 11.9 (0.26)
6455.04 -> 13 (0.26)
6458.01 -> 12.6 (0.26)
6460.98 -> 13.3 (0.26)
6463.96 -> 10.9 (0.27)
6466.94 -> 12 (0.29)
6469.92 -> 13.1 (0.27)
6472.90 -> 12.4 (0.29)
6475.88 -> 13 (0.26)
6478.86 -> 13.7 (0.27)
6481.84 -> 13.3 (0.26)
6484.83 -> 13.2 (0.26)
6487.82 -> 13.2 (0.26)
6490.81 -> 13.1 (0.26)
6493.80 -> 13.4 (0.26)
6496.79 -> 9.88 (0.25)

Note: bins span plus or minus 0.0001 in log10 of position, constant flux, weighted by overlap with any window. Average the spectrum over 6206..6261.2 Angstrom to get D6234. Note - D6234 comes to 9.51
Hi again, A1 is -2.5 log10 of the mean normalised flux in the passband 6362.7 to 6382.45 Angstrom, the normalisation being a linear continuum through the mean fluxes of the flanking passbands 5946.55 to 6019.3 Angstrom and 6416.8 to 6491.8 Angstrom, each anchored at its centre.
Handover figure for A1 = 0.09 mag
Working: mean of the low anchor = 10.9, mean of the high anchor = 12.6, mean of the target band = 11.4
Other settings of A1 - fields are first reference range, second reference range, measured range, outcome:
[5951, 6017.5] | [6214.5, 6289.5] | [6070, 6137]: -0.12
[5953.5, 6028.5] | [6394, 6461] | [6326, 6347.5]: 0.01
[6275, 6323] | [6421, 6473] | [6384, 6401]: 0.10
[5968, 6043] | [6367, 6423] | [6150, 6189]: 0.10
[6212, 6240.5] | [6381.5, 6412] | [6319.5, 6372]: -0.12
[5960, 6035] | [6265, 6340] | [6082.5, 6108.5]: -0.04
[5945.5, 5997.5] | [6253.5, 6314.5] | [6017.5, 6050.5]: -0.07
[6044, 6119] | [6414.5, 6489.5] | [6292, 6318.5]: 0.12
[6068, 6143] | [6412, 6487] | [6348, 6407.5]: 0.09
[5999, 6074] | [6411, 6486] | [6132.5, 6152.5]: -0.02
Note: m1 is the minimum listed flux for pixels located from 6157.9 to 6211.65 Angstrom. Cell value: 6.28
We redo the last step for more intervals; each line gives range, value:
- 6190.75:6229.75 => 8.7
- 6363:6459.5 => 9.41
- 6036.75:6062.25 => 11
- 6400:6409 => 10.8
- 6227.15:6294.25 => 8.3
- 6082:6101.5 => 11.4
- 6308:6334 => 10.6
